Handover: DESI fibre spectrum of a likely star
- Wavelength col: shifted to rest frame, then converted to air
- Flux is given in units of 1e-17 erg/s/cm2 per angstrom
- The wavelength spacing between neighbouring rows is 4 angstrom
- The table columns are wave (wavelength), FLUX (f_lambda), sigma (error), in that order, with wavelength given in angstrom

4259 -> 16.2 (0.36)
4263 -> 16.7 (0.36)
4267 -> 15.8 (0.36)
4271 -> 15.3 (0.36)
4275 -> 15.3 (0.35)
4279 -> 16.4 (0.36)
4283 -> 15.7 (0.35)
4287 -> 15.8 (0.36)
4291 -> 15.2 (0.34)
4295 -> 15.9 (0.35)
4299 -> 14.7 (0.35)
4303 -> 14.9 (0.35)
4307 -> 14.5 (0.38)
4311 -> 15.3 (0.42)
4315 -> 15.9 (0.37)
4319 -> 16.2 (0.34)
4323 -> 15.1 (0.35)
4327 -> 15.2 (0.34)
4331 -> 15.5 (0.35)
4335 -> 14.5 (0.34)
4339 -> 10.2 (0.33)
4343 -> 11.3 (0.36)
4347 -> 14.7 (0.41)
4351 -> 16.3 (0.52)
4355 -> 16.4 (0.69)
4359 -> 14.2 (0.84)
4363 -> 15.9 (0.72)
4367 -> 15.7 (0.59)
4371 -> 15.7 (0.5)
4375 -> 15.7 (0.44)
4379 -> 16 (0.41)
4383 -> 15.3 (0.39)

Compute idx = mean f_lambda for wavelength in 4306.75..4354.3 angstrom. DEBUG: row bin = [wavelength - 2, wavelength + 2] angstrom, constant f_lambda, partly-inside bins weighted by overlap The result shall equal 14.6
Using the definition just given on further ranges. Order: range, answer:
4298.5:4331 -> 15.3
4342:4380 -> 15.3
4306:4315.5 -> 15.2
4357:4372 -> 15.4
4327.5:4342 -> 13.4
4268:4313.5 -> 15.4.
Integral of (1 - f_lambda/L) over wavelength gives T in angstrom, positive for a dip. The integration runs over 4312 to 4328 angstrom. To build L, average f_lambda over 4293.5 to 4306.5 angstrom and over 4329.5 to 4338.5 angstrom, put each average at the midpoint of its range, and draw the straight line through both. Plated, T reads -1.2 angstrom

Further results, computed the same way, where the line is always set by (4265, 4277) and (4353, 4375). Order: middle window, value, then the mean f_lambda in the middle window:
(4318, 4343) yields 2.3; 14.1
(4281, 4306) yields 0.3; 15.3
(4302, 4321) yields 0.2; 15.4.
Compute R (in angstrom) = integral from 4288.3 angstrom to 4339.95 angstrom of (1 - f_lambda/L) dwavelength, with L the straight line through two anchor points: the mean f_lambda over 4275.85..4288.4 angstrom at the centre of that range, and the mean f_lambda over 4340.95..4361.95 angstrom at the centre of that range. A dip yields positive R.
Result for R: 1.2 angstrom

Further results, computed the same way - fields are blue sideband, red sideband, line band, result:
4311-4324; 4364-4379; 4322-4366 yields 3.46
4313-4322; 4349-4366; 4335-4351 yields 2.92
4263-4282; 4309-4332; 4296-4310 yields 0.72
